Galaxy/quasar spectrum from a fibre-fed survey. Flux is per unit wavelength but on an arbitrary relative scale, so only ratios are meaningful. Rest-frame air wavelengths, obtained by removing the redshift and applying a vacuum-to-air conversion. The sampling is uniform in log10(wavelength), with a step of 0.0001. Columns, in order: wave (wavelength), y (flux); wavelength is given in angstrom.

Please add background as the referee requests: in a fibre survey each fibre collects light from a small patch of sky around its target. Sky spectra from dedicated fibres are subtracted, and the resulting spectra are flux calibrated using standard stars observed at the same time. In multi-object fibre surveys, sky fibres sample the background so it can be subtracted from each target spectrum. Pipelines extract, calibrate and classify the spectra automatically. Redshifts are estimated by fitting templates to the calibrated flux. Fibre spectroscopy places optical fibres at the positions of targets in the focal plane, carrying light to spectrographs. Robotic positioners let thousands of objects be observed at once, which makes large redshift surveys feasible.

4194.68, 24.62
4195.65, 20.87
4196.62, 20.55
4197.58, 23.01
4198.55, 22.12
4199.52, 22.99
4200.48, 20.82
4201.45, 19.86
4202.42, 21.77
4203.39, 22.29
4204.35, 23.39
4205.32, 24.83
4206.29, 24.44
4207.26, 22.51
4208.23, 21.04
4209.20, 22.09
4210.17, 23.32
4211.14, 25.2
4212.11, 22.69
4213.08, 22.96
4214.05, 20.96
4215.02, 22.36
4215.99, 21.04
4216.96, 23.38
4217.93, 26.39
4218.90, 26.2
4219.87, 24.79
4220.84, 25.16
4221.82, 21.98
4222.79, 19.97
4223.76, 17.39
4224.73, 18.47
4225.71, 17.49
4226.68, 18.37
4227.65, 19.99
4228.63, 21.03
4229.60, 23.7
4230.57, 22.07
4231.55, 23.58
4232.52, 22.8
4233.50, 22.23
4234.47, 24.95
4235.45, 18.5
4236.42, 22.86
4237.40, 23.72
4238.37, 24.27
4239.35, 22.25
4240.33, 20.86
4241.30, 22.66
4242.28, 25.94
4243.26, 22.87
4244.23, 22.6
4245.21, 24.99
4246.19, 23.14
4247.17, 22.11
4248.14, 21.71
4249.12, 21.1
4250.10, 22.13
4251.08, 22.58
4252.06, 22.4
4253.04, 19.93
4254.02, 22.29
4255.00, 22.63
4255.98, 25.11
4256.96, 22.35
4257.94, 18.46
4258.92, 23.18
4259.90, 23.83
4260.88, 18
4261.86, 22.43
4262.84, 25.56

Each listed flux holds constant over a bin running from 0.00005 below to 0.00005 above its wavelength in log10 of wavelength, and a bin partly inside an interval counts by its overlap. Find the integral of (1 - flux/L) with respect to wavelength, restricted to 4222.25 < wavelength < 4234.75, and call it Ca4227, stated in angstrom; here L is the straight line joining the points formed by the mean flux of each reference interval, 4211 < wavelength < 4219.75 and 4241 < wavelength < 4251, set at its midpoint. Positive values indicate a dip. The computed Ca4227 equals 1.3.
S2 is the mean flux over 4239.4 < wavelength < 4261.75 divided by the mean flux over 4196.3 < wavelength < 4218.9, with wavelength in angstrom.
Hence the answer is 1.0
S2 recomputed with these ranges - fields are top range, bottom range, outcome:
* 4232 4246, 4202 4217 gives 1.01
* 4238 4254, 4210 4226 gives 1.01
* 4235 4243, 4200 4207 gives 1.01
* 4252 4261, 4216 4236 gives 1.00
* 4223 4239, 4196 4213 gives 0.95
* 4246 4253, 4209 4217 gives 0.97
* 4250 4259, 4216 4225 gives 0.97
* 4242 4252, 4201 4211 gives 1.01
